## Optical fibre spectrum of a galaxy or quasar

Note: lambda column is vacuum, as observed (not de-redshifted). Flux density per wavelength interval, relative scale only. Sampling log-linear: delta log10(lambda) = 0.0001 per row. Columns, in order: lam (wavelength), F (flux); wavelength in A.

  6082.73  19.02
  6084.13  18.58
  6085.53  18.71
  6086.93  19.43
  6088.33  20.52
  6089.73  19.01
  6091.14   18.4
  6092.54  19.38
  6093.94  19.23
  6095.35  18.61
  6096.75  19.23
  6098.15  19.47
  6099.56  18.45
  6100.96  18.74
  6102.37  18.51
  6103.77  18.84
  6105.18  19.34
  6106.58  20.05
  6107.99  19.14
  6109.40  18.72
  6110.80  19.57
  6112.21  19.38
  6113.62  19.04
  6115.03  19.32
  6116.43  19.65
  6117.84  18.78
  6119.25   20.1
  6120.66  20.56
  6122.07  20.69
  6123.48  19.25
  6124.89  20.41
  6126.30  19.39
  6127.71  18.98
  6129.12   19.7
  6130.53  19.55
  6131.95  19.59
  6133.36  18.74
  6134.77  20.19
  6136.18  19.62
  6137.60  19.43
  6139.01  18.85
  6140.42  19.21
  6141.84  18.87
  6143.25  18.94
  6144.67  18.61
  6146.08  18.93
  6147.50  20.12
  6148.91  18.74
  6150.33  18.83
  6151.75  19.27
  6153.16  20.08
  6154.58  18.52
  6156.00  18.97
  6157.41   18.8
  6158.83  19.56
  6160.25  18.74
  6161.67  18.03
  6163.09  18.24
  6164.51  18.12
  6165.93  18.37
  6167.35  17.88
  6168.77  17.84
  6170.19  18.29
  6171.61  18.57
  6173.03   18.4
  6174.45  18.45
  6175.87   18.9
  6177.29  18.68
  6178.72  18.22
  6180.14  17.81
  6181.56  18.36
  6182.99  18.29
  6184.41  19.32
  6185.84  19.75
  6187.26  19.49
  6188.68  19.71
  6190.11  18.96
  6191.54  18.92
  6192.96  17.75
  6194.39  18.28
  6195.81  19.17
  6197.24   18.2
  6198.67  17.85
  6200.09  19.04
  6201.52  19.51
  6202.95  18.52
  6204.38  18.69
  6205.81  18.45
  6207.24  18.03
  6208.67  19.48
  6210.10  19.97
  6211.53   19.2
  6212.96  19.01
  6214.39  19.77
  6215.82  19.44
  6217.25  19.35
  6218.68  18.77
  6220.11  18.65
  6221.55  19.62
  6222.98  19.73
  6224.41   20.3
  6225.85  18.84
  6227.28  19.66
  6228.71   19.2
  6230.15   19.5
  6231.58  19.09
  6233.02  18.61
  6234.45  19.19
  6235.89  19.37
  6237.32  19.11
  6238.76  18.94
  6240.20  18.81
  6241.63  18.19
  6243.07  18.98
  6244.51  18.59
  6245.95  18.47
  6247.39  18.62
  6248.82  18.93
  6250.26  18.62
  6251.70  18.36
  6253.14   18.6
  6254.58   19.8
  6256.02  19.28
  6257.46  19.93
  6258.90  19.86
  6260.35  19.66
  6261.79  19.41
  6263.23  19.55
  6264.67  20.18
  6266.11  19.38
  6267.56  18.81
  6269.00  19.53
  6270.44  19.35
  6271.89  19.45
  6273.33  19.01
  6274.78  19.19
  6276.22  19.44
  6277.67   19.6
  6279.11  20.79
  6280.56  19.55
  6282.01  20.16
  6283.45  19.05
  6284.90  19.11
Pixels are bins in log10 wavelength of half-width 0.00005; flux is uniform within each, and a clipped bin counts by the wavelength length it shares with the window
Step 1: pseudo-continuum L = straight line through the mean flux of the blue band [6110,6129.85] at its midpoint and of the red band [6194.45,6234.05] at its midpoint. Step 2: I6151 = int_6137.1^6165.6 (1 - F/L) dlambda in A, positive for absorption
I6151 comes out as 0.8 A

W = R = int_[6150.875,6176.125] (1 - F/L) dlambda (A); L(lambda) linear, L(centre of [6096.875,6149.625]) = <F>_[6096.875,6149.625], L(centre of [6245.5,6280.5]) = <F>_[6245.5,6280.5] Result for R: 1.0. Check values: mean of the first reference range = 19.3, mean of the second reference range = 19.3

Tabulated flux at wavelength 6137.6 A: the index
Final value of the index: 19.43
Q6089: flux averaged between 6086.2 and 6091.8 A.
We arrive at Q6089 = 19.3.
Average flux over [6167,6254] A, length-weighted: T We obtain 18.9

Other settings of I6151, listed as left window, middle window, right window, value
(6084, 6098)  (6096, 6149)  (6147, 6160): -0.5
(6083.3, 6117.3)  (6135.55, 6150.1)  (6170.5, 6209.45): -0.1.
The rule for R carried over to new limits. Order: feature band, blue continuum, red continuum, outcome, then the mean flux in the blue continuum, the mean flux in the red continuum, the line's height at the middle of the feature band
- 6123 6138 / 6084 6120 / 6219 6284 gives -0.3 A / 19.2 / 19.3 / 19.2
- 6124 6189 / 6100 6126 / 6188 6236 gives 1.1 A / 19.4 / 19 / 19.3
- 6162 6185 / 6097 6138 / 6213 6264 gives 1.1 A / 19.4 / 19.2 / 19.3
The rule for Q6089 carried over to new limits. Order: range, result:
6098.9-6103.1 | 18.6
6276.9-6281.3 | 19.9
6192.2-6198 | 18.4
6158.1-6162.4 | 18.7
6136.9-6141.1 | 19.2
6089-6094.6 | 19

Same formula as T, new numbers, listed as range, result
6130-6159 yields 19.2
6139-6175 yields 18.7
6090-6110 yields 19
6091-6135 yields 19.3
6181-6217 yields 18.9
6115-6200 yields 19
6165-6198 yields 18.6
